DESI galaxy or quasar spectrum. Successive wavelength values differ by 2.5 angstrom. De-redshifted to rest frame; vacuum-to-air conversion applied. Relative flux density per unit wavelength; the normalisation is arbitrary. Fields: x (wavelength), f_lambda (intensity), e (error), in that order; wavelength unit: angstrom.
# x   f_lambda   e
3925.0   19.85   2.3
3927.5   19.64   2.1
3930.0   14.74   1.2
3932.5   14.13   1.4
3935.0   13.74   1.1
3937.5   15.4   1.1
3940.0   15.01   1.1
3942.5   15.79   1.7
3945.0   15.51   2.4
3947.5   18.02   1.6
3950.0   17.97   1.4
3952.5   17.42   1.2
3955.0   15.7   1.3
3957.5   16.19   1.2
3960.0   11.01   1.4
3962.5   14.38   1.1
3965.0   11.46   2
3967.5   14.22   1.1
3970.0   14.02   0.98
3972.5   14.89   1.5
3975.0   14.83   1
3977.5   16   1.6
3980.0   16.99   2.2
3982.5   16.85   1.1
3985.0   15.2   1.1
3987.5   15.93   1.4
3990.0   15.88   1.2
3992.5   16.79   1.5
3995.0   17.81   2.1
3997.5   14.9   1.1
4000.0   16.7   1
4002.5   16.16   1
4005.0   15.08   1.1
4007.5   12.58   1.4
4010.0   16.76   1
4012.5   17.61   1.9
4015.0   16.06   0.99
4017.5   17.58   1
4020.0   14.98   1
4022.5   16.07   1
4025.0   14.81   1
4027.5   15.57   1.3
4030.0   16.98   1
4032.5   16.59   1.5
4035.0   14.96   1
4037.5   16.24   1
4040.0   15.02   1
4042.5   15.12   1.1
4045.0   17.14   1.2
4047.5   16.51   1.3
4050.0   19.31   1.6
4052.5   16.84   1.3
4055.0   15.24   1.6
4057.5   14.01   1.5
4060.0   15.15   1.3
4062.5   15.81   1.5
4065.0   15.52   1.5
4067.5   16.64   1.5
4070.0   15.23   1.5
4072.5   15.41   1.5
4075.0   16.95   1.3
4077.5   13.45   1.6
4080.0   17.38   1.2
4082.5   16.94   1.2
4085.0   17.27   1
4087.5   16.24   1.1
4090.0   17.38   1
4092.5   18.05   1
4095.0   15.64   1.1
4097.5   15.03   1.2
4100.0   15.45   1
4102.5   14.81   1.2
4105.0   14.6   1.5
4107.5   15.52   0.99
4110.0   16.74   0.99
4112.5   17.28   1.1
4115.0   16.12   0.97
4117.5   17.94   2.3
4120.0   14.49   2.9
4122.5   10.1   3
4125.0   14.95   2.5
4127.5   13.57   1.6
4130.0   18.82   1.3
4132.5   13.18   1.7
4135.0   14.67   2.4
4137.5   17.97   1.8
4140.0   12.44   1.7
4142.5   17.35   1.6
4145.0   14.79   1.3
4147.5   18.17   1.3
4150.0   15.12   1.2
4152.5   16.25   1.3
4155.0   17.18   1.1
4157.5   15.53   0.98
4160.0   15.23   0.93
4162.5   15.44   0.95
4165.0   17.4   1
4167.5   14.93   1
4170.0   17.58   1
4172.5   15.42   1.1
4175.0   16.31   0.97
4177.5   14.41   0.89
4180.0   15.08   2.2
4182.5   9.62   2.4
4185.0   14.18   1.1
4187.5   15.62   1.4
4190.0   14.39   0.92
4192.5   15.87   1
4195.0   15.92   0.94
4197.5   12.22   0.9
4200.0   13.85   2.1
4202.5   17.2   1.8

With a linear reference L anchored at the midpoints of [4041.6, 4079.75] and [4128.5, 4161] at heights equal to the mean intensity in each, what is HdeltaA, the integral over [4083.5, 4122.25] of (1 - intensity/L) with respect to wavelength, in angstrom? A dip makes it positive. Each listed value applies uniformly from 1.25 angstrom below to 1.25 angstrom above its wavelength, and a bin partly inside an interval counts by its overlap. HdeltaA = -0.26 angstrom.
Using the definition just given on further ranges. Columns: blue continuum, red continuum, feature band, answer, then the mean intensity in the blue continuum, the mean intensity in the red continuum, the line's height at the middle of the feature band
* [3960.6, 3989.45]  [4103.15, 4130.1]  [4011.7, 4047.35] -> -2.33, 14.9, 15.3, 15.1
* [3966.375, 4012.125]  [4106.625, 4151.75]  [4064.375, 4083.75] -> -0.46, 15.7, 15.5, 15.6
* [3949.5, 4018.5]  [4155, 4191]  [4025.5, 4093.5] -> -3.33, 15.6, 15.2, 15.4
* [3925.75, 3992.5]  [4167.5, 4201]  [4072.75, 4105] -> -2.40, 15.5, 14.7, 15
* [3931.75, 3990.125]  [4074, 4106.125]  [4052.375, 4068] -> 0.43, 15.3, 16.1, 15.9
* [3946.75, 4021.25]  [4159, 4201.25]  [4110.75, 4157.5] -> -1.57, 15.6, 14.9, 15.1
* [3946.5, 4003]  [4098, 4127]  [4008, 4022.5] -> -0.80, 15.6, 15.2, 15.5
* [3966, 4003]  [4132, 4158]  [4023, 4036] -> -0.03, 15.8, 15.8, 15.8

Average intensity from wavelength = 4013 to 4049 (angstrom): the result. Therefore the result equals 16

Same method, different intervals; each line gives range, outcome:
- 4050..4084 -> 15.9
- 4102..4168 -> 15.6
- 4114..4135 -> 14.9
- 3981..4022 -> 16.1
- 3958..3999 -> 15.1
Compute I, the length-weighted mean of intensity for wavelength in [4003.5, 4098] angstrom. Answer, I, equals 16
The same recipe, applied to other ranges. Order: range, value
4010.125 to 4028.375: 16.1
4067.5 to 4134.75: 15.7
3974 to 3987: 16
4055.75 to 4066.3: 15.1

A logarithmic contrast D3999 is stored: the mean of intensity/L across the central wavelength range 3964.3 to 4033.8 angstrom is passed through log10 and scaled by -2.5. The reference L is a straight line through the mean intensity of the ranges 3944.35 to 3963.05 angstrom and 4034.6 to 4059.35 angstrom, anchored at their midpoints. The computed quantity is 0.02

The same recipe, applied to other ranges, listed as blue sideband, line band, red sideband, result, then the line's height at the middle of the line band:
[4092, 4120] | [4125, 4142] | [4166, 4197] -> 0.03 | 15.6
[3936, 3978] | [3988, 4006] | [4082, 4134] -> -0.06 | 15.3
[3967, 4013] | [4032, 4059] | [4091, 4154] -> -0.03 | 15.7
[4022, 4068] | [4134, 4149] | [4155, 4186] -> -0.04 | 15.4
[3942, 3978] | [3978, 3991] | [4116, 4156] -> -0.07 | 15.2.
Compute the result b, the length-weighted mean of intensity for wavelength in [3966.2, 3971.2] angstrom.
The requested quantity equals 14.1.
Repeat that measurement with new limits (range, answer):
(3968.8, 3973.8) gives 14.5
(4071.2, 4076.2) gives 16.2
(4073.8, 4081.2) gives 15.9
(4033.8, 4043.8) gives 15.3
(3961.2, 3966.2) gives 12.9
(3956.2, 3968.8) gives 13.5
